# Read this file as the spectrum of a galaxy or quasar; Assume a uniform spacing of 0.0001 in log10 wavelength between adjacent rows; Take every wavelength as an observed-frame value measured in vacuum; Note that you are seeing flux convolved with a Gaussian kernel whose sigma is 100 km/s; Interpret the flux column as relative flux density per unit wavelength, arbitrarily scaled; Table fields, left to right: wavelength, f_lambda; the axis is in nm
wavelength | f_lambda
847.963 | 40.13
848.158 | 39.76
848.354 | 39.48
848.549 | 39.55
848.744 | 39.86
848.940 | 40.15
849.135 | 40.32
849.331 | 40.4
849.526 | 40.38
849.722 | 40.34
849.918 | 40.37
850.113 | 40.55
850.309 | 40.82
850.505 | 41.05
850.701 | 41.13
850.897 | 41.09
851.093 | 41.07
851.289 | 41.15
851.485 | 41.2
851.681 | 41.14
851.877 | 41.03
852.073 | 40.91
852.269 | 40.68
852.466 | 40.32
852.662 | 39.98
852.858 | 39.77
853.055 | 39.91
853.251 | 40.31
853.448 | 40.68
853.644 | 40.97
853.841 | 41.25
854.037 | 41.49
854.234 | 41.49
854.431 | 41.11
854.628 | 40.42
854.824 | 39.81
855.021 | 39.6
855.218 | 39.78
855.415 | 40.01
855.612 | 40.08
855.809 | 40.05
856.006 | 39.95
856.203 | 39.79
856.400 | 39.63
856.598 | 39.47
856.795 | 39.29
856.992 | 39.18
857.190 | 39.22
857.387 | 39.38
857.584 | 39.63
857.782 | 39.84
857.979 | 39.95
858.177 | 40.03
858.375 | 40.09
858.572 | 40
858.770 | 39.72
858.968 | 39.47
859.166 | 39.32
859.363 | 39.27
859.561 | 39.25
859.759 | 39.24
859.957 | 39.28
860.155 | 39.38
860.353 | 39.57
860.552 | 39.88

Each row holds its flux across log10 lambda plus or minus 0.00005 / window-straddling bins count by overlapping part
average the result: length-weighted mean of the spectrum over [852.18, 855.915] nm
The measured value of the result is 40.4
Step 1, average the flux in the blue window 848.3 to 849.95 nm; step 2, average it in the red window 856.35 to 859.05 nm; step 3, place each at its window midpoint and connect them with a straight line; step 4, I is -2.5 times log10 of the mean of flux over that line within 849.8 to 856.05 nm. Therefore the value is -0.02 mag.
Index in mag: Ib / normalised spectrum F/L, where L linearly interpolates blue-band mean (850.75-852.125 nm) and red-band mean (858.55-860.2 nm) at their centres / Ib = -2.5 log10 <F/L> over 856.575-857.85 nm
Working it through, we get 0.01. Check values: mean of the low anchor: 41.1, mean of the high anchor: 39.4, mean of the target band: 39.4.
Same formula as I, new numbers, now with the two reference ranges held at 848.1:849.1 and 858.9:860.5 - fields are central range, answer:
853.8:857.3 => -0.02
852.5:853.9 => -0.02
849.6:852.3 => -0.03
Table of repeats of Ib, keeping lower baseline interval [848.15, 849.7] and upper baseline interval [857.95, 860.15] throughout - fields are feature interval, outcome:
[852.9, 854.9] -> -0.03 mag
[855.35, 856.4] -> -0.01 mag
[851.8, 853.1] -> -0.01 mag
